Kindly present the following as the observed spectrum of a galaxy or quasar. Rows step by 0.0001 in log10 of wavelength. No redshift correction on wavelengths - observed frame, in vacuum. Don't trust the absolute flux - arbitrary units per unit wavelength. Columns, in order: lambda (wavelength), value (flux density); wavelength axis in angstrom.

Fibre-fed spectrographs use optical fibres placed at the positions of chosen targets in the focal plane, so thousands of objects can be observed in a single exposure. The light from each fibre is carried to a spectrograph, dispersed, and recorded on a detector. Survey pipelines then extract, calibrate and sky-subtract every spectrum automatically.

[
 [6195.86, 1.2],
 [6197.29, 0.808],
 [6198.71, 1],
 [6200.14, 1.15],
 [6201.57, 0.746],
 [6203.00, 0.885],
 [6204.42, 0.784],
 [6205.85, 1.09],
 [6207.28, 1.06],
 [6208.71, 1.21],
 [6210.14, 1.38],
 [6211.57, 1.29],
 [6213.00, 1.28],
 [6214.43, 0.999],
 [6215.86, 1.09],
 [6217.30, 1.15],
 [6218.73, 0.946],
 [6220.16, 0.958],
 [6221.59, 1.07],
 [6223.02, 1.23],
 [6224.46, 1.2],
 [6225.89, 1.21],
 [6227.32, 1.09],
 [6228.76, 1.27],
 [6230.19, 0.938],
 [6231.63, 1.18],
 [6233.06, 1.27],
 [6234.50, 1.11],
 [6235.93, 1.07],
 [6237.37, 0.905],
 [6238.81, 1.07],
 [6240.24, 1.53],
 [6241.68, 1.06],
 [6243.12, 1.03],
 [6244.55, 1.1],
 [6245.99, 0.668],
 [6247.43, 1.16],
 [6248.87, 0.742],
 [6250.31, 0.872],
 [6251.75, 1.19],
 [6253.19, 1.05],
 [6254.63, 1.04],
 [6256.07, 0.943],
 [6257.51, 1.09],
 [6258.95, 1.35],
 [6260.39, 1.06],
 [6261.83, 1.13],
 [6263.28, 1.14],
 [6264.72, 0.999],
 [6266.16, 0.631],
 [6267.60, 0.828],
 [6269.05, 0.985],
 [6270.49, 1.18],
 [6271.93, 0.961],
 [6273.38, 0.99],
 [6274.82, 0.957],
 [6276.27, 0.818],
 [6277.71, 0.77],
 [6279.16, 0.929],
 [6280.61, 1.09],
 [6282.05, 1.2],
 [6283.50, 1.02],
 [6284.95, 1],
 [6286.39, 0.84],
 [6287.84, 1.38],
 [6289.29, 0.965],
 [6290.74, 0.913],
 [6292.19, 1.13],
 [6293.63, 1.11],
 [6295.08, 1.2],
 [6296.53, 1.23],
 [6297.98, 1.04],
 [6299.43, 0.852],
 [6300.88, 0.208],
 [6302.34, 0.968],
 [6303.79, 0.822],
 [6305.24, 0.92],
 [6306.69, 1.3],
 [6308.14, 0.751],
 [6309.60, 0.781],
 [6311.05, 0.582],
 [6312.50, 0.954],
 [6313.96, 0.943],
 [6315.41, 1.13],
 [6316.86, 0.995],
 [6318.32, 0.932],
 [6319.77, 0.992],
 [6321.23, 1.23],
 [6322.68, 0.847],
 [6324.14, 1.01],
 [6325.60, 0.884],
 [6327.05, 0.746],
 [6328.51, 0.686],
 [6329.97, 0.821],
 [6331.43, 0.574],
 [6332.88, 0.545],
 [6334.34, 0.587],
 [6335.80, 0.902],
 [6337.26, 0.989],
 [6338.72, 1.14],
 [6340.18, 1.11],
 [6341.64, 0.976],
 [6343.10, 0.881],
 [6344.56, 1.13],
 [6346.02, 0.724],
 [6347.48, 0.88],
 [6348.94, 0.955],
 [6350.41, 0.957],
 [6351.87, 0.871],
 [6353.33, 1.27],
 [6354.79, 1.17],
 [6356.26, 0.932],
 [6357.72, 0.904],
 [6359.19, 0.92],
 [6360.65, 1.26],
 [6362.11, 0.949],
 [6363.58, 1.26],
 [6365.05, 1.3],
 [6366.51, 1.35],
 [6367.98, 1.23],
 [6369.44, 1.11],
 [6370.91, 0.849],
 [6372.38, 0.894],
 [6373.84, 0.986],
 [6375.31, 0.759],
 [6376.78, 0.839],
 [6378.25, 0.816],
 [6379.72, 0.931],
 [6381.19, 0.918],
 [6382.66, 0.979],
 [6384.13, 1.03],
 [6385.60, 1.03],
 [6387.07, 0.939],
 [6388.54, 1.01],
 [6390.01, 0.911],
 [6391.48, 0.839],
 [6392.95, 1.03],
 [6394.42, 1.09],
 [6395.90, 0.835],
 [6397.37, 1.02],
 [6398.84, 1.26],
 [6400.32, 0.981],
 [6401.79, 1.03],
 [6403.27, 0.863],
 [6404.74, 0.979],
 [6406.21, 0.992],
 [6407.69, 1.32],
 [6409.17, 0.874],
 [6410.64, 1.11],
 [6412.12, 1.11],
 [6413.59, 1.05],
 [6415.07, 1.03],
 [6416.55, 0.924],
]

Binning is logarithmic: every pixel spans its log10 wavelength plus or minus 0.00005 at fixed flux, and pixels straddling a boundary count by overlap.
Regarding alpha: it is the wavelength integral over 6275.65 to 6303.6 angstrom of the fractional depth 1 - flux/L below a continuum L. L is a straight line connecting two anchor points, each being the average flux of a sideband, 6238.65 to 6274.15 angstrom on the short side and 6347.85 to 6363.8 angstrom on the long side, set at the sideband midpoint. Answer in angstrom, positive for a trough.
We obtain 1.4 angstrom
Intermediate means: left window 1.03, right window 1.03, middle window 0.98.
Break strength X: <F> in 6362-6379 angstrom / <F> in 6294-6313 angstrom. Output 1.15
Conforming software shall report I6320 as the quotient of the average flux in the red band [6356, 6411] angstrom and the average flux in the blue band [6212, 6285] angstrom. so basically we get 0.96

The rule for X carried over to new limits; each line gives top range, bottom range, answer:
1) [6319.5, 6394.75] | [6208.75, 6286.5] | 0.91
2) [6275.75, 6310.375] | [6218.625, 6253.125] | 0.90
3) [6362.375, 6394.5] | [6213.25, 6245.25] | 0.90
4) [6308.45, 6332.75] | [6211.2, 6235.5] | 0.77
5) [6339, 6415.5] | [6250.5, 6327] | 1.03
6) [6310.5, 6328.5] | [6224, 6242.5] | 0.81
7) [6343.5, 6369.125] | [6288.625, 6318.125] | 1.13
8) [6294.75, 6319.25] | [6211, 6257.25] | 0.84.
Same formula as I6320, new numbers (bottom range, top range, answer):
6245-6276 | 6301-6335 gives 0.86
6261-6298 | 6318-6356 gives 0.90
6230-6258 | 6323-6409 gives 0.92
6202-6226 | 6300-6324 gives 0.82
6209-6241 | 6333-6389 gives 0.86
